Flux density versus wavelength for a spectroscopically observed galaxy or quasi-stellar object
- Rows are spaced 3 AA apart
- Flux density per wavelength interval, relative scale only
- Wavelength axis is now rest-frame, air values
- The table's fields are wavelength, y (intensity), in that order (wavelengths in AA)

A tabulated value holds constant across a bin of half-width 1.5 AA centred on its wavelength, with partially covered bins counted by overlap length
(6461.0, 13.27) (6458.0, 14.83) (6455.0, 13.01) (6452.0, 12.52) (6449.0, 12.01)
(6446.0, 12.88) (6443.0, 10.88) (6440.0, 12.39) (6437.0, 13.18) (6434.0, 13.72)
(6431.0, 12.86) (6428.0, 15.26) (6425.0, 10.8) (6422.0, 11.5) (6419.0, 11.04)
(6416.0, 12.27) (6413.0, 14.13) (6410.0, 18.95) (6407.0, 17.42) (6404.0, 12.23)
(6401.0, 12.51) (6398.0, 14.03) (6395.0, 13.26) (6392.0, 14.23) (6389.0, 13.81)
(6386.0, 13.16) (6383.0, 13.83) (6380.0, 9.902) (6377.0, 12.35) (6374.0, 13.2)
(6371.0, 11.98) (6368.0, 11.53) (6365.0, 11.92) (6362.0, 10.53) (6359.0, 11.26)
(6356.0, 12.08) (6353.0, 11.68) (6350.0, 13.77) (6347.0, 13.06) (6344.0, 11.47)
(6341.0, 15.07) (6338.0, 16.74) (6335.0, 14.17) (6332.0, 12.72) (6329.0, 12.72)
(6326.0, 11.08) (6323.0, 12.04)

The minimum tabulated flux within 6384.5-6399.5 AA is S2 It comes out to 13.16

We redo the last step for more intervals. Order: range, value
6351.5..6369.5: 10.53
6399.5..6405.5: 12.23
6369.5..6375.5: 11.98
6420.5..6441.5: 10.8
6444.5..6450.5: 12.01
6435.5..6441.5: 12.39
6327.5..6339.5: 12.72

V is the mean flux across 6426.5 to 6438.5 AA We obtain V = 13.8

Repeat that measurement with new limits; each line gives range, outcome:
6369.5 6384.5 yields 12.3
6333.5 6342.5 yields 15.3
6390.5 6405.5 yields 13.3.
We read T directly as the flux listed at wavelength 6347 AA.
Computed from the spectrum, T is 13.06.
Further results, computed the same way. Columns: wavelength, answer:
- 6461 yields 13.27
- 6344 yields 11.47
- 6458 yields 14.83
